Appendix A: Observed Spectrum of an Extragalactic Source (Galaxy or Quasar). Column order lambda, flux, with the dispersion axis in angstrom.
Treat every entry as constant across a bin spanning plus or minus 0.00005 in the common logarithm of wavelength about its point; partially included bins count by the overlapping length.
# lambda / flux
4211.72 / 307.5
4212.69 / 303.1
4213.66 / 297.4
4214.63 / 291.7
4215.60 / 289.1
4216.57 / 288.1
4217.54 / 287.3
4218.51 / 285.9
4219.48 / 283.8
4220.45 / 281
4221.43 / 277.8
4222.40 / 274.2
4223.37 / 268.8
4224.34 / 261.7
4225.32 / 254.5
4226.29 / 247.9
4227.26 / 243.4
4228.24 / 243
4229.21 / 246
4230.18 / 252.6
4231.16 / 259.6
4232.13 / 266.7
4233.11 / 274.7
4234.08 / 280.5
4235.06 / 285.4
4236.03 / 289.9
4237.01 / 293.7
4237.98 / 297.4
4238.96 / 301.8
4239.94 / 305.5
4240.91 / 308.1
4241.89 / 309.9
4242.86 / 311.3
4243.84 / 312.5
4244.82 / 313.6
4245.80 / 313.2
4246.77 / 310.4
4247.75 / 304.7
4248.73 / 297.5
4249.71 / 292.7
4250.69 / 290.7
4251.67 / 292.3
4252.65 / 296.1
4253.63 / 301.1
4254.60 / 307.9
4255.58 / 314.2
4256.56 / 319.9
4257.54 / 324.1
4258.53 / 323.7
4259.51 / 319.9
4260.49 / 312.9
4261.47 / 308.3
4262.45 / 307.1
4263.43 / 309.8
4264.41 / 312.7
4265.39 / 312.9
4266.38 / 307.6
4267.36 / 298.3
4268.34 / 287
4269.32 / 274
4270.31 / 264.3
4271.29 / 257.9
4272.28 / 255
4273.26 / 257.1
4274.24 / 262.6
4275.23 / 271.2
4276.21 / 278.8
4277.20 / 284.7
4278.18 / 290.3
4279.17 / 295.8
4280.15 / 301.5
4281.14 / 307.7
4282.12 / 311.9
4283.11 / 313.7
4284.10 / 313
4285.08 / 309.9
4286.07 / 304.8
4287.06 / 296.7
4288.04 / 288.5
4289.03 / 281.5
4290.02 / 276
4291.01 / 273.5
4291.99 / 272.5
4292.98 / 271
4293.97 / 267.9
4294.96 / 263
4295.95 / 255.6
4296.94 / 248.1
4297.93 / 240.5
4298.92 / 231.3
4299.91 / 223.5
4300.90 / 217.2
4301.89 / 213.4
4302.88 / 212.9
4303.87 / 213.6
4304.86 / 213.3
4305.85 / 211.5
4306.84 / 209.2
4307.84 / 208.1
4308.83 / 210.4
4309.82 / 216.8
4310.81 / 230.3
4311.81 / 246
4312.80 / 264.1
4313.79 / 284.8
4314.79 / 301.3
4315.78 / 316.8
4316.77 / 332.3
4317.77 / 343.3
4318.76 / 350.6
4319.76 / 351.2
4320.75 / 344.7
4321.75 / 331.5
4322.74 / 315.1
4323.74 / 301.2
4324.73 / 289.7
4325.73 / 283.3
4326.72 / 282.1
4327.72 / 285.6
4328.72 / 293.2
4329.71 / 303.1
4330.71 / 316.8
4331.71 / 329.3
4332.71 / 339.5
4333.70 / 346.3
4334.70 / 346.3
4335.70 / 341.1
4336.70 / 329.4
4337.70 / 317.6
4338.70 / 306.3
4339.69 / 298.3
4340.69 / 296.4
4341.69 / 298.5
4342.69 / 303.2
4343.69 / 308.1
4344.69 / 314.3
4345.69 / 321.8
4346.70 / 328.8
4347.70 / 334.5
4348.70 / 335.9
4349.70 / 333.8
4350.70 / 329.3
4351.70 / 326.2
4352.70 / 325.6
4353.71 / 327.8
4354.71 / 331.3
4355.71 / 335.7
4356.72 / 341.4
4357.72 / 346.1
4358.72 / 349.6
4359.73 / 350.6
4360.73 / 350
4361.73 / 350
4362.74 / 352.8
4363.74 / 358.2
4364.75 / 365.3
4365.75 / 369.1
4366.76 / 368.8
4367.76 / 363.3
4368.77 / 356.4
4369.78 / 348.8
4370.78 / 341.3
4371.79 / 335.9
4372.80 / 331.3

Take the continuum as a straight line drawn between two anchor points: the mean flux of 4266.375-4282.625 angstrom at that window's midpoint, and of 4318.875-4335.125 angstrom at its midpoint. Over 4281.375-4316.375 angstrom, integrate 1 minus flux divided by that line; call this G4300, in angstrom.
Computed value 4.6 angstrom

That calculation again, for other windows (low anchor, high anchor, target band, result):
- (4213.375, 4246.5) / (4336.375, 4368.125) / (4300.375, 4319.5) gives 3.78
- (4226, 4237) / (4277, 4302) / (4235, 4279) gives -4.63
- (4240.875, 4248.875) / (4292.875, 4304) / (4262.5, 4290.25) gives -2.47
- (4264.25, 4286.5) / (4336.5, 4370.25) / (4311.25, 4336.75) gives 0.32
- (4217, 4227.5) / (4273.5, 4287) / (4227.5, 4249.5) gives -0.95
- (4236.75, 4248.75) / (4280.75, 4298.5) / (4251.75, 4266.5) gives -0.65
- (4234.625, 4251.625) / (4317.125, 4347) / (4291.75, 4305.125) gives 3.12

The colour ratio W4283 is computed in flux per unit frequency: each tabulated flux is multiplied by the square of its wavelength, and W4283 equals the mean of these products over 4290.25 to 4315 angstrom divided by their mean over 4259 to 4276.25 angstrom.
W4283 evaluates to 0.8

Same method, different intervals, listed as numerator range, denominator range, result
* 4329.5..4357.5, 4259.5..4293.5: 1.15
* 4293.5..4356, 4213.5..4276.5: 1.05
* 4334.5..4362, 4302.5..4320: 1.28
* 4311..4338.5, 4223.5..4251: 1.15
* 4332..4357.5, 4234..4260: 1.12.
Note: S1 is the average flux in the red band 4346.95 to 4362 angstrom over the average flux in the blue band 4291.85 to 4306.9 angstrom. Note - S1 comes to 1.44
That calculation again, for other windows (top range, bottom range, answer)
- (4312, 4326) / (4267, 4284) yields 1.11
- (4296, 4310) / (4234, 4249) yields 0.73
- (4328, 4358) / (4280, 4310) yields 1.26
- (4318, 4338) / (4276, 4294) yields 1.10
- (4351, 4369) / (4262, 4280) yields 1.22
